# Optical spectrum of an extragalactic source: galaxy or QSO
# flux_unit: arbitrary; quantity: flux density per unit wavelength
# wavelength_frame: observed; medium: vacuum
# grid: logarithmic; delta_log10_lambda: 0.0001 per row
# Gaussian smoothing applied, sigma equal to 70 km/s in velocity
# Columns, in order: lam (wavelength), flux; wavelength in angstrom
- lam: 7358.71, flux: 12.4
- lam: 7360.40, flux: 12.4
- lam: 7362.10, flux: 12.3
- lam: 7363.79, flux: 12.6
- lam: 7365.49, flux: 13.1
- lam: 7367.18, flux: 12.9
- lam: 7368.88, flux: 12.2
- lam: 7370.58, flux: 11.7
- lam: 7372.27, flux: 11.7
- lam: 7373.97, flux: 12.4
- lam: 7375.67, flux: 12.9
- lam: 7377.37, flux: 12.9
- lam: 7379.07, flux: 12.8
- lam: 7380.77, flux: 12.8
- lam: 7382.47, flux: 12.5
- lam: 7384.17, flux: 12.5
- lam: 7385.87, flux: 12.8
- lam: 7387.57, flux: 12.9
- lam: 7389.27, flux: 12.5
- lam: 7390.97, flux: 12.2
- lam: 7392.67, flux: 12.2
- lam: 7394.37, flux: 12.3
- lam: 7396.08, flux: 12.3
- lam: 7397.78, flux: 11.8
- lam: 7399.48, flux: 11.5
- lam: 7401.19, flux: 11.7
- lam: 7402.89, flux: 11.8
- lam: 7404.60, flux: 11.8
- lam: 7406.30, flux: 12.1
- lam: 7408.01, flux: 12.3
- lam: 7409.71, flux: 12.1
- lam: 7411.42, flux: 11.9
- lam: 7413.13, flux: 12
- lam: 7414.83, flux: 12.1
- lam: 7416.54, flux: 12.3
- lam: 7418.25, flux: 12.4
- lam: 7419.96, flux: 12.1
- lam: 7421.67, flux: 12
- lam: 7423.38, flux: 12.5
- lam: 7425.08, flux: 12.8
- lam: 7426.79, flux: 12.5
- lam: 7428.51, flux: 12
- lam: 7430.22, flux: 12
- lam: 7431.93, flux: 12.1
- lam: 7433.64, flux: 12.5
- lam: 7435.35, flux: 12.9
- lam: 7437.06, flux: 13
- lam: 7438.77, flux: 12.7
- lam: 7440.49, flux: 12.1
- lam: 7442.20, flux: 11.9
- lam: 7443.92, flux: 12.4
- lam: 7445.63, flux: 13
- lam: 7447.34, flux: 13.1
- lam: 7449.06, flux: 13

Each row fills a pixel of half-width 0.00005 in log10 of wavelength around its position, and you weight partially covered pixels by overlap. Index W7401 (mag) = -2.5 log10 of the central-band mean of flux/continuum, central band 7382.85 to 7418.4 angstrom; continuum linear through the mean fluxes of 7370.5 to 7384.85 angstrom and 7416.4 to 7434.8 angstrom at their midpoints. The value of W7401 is 0.02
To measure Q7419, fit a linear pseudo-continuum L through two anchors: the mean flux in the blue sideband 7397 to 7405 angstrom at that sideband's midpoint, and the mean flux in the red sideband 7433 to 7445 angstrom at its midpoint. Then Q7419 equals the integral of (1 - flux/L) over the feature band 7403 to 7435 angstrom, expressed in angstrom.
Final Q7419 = -0.3 angstrom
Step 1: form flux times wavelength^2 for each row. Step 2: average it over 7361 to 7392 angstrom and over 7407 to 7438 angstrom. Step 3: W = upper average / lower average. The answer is 1.0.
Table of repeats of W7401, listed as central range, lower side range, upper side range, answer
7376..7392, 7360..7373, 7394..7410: -0.04 mag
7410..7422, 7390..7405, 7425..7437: 0.01 mag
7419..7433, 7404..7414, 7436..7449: 0.01 mag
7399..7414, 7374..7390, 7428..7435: 0.05 mag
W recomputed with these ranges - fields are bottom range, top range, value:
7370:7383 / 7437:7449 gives 1.03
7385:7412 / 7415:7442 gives 1.03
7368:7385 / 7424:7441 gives 1.02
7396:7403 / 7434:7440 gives 1.10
